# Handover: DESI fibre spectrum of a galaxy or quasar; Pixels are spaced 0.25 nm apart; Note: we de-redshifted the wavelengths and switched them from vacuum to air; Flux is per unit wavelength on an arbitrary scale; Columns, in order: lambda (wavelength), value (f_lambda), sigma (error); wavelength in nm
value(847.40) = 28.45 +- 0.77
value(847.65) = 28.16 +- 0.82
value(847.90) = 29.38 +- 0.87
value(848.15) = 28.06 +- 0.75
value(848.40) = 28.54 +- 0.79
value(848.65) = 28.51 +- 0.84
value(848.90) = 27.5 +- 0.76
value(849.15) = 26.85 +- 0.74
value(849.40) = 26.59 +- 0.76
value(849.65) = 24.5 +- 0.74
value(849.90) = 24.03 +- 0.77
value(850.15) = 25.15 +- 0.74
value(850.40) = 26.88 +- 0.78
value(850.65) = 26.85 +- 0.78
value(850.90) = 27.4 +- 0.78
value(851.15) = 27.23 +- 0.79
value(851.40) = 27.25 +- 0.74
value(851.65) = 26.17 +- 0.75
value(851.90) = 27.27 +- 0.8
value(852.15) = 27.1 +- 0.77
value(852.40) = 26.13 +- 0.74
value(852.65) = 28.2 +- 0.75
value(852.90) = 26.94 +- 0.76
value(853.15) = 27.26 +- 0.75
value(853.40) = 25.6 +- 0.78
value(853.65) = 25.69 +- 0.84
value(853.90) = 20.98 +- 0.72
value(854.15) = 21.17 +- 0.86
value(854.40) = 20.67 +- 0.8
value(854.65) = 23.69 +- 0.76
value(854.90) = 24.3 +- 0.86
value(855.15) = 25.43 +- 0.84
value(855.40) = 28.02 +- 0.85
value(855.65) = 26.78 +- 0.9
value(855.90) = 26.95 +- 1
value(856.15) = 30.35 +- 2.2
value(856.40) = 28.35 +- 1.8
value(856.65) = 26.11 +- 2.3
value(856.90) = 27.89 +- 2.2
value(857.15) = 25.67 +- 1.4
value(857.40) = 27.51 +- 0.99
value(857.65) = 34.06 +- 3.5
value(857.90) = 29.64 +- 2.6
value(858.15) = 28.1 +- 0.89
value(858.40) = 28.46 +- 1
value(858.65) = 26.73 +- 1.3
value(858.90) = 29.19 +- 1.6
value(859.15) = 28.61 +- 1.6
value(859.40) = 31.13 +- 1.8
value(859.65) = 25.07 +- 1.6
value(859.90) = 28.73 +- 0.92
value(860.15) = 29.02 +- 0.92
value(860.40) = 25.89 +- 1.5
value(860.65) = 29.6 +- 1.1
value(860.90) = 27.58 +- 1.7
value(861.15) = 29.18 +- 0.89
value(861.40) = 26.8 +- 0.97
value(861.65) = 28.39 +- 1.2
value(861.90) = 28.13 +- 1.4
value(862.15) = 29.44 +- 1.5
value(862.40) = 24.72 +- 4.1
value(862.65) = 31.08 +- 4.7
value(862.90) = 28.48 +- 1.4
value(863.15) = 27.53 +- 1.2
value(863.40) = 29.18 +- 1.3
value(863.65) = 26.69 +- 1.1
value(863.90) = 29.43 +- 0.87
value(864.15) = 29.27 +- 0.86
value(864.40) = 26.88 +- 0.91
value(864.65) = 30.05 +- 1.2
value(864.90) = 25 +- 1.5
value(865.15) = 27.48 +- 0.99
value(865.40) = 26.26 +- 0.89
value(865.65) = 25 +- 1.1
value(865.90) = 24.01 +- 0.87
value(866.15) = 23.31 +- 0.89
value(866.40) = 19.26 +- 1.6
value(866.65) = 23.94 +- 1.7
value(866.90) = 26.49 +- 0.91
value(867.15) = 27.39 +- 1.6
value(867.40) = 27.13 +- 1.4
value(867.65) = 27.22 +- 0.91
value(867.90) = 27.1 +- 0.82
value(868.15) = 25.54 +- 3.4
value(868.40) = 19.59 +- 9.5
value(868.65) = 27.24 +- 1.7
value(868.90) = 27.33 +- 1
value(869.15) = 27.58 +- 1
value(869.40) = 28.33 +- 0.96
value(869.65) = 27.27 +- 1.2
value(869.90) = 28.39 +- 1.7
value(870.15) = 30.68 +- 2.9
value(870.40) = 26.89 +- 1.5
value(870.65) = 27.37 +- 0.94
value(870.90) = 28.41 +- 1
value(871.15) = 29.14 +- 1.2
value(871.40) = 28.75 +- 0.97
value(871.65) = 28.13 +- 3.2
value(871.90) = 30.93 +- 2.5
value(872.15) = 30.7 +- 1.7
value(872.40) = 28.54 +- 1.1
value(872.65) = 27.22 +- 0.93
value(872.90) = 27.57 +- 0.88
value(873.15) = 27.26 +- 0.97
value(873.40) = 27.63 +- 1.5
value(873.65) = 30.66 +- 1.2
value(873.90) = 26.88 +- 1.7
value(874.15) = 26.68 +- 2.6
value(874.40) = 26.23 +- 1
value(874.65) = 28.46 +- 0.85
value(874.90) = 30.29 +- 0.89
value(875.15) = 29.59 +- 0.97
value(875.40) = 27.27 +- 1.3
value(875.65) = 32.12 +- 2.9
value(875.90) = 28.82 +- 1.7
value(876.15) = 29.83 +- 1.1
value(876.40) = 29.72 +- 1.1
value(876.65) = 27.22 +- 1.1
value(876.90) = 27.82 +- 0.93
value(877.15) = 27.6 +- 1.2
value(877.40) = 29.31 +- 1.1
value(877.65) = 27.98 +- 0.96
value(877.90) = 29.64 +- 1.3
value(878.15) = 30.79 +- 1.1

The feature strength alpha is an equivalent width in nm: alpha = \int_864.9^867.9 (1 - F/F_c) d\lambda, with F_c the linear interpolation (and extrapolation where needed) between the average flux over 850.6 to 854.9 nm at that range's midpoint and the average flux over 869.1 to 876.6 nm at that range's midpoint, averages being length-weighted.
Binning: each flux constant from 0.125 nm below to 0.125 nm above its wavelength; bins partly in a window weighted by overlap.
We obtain 0.25 nm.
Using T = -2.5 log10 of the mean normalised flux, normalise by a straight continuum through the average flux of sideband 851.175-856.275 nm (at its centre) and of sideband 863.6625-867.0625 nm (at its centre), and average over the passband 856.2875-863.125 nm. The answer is -0.10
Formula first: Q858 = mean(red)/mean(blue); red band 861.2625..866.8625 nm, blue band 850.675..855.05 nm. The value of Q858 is 1.05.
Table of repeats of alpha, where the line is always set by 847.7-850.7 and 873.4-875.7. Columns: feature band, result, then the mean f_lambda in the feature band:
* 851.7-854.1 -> 0.10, 26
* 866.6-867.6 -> 0.06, 26.5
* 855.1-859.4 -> -0.13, 28.2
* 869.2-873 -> -0.03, 28.5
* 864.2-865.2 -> 0.01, 27.5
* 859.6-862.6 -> -0.02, 27.9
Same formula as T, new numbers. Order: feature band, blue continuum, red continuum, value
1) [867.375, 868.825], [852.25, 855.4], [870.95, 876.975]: 0.079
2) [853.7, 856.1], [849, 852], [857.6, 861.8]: 0.123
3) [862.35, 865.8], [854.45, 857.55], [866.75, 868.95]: -0.058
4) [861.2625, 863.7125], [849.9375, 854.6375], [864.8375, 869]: -0.110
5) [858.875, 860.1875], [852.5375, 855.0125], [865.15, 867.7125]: -0.157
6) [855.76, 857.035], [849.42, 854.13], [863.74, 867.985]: -0.073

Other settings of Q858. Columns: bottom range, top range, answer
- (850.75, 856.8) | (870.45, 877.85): 1.10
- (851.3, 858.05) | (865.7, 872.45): 1.01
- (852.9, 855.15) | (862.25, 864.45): 1.18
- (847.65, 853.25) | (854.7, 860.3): 1.03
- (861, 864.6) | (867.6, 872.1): 0.98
